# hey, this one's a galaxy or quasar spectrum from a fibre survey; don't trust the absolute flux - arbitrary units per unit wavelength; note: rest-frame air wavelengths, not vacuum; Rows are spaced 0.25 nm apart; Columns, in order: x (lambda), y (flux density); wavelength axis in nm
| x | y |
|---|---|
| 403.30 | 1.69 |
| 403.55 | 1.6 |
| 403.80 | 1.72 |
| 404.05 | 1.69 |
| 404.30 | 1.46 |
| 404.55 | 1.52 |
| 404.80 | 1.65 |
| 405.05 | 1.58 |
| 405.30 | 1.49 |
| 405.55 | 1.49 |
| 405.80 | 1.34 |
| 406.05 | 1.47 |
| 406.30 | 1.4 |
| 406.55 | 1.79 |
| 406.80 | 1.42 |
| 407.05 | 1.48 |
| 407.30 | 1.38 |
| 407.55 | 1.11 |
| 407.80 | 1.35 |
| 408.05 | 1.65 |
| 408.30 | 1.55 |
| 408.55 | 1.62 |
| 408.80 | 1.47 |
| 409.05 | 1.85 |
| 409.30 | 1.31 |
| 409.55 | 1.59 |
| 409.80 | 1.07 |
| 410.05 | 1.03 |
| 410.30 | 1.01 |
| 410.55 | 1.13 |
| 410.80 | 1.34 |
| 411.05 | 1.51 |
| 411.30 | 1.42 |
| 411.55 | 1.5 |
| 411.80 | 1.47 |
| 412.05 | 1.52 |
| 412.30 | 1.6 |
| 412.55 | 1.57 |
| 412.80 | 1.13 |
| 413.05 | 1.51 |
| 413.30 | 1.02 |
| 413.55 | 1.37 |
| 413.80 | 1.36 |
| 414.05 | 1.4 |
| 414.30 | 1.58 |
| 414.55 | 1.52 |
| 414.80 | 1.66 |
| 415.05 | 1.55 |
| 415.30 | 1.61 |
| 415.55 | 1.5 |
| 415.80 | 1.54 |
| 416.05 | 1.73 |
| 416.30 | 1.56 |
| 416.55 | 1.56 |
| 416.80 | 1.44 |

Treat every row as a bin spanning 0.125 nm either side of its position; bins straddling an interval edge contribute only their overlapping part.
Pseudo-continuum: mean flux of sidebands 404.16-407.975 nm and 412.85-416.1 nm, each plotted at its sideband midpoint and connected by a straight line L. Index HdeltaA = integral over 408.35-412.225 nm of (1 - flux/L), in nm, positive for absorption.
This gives 0.20 nm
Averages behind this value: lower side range 1.47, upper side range 1.47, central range 1.4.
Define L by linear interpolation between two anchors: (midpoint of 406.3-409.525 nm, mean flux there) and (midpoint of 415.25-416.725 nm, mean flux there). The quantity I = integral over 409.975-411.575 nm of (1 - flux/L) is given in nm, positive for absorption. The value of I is 0.27 nm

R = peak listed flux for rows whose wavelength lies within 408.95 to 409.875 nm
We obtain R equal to 1.85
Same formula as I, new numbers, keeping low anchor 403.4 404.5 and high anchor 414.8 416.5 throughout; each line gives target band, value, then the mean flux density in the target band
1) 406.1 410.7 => 0.578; 1.4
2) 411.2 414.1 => 0.341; 1.41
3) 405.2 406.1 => 0.092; 1.44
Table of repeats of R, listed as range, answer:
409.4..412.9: 1.6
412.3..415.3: 1.66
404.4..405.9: 1.65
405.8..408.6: 1.79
